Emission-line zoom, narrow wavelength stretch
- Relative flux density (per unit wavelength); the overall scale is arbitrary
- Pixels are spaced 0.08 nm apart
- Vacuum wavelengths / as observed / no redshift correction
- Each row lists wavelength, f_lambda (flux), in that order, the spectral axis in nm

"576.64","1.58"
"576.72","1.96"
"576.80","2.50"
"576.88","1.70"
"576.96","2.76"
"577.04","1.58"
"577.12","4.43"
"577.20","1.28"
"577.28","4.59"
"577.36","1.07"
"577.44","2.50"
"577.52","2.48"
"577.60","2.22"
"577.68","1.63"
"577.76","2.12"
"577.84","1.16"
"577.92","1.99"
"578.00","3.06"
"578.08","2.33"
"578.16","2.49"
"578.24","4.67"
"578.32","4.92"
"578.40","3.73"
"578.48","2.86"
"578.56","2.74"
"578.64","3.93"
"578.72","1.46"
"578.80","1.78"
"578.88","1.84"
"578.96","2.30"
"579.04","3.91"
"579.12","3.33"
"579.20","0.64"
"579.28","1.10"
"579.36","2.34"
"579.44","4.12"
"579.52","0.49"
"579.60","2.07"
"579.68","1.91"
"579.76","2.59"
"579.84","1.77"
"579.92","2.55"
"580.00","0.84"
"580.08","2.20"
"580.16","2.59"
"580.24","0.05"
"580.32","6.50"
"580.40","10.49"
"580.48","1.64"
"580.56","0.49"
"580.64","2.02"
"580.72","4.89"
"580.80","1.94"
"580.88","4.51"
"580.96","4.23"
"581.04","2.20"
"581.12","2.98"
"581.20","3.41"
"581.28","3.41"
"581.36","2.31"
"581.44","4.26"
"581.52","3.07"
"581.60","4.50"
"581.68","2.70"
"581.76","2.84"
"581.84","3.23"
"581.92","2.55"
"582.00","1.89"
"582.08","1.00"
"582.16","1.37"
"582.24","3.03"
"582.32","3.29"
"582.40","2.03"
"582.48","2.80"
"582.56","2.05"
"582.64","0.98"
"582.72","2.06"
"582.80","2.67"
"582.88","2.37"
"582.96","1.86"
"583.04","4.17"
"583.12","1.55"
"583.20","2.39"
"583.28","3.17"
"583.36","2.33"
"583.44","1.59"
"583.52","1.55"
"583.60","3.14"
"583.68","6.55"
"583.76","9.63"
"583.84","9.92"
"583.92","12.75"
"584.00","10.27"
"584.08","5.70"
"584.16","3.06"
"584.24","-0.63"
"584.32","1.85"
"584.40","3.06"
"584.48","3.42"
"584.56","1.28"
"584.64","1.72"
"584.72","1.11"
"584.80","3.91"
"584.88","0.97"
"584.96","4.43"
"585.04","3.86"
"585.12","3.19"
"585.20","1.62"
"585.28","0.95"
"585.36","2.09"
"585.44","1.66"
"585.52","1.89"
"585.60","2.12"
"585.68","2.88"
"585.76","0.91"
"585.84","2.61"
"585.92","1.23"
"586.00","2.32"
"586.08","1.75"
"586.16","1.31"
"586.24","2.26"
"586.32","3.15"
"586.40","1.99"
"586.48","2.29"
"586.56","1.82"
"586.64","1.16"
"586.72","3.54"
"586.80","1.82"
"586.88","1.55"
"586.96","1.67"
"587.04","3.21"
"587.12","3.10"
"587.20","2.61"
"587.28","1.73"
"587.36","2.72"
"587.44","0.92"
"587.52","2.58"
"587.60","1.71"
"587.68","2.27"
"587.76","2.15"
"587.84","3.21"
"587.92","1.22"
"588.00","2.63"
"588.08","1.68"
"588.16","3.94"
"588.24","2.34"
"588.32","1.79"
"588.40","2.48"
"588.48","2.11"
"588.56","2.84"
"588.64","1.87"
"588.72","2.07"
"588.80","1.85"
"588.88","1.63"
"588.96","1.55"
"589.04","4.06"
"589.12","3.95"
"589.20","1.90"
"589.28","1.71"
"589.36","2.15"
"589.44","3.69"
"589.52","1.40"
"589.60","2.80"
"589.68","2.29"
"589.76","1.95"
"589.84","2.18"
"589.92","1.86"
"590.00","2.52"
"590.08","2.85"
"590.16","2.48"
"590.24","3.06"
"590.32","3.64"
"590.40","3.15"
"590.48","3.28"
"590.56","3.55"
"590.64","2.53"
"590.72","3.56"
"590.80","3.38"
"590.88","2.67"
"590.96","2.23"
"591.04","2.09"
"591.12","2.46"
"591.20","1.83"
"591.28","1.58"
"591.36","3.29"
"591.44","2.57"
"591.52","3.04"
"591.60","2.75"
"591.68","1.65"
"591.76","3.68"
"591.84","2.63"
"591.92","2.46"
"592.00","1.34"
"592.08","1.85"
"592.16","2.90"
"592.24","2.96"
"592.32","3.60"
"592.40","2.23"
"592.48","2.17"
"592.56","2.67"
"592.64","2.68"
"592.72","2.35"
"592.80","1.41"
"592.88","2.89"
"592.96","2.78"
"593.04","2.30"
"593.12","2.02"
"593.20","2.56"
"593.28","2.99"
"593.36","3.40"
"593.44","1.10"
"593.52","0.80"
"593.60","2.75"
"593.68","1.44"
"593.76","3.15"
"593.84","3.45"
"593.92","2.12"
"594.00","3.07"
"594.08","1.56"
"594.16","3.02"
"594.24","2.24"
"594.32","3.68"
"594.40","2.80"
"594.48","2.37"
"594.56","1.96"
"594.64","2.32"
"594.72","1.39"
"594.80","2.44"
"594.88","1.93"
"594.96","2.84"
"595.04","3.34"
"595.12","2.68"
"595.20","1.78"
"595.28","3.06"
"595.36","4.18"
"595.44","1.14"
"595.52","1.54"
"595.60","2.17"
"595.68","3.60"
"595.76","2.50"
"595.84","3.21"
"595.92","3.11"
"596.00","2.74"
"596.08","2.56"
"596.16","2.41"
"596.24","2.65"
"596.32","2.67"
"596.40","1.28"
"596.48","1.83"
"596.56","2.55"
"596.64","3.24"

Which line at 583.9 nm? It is [O III] 5007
